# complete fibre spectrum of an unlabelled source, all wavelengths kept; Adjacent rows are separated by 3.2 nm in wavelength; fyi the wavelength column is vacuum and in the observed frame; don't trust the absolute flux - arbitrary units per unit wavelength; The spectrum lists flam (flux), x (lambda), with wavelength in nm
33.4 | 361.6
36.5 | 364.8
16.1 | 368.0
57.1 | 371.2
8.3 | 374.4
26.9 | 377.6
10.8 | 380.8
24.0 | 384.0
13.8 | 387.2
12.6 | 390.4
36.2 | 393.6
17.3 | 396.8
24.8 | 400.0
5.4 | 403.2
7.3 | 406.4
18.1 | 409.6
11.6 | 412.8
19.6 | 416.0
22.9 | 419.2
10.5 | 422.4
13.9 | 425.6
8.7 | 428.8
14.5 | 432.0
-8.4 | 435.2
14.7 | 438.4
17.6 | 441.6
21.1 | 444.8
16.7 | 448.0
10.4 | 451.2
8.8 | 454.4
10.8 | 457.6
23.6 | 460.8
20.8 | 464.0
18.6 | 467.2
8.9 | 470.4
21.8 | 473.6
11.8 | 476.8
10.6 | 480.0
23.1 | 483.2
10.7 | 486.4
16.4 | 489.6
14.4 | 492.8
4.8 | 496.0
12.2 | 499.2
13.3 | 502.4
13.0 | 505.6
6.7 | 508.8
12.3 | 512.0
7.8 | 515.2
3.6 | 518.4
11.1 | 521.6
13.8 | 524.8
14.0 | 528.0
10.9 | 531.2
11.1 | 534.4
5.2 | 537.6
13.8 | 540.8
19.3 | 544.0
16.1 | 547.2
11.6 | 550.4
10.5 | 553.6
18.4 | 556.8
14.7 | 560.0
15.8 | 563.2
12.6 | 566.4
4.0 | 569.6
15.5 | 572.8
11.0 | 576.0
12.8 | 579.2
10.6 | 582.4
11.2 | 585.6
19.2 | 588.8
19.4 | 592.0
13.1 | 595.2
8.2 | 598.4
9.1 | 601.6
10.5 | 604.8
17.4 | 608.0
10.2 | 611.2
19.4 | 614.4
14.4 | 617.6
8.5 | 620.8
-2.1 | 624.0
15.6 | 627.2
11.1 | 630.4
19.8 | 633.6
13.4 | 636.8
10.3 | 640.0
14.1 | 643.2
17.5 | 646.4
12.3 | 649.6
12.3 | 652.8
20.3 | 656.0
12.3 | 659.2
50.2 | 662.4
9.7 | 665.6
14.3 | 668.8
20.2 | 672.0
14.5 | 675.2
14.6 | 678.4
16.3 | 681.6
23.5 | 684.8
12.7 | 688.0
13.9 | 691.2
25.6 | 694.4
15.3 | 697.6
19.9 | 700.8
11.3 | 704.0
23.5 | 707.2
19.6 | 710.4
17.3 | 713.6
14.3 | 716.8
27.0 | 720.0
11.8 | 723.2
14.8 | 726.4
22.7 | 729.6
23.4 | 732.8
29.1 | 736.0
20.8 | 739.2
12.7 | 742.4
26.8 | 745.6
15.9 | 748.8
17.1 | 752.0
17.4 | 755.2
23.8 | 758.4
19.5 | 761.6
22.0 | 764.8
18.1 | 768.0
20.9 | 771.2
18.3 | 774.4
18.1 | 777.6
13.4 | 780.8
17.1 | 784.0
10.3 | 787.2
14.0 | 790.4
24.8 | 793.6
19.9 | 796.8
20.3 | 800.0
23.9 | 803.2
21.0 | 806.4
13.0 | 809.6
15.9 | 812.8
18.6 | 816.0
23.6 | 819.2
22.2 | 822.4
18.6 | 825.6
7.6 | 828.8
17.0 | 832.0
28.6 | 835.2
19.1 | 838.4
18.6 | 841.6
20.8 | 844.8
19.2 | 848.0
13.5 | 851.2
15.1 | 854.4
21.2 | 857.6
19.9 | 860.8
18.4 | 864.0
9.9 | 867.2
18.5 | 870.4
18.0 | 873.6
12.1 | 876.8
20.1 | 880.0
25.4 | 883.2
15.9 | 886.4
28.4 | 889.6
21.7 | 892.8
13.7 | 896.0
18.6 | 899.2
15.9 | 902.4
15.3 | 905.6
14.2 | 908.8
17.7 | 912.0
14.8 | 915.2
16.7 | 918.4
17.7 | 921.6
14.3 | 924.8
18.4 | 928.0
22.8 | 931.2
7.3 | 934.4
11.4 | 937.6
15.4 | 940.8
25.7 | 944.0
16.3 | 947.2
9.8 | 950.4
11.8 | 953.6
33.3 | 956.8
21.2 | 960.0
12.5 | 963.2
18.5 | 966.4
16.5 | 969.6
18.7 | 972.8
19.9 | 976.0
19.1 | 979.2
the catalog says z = 0.77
